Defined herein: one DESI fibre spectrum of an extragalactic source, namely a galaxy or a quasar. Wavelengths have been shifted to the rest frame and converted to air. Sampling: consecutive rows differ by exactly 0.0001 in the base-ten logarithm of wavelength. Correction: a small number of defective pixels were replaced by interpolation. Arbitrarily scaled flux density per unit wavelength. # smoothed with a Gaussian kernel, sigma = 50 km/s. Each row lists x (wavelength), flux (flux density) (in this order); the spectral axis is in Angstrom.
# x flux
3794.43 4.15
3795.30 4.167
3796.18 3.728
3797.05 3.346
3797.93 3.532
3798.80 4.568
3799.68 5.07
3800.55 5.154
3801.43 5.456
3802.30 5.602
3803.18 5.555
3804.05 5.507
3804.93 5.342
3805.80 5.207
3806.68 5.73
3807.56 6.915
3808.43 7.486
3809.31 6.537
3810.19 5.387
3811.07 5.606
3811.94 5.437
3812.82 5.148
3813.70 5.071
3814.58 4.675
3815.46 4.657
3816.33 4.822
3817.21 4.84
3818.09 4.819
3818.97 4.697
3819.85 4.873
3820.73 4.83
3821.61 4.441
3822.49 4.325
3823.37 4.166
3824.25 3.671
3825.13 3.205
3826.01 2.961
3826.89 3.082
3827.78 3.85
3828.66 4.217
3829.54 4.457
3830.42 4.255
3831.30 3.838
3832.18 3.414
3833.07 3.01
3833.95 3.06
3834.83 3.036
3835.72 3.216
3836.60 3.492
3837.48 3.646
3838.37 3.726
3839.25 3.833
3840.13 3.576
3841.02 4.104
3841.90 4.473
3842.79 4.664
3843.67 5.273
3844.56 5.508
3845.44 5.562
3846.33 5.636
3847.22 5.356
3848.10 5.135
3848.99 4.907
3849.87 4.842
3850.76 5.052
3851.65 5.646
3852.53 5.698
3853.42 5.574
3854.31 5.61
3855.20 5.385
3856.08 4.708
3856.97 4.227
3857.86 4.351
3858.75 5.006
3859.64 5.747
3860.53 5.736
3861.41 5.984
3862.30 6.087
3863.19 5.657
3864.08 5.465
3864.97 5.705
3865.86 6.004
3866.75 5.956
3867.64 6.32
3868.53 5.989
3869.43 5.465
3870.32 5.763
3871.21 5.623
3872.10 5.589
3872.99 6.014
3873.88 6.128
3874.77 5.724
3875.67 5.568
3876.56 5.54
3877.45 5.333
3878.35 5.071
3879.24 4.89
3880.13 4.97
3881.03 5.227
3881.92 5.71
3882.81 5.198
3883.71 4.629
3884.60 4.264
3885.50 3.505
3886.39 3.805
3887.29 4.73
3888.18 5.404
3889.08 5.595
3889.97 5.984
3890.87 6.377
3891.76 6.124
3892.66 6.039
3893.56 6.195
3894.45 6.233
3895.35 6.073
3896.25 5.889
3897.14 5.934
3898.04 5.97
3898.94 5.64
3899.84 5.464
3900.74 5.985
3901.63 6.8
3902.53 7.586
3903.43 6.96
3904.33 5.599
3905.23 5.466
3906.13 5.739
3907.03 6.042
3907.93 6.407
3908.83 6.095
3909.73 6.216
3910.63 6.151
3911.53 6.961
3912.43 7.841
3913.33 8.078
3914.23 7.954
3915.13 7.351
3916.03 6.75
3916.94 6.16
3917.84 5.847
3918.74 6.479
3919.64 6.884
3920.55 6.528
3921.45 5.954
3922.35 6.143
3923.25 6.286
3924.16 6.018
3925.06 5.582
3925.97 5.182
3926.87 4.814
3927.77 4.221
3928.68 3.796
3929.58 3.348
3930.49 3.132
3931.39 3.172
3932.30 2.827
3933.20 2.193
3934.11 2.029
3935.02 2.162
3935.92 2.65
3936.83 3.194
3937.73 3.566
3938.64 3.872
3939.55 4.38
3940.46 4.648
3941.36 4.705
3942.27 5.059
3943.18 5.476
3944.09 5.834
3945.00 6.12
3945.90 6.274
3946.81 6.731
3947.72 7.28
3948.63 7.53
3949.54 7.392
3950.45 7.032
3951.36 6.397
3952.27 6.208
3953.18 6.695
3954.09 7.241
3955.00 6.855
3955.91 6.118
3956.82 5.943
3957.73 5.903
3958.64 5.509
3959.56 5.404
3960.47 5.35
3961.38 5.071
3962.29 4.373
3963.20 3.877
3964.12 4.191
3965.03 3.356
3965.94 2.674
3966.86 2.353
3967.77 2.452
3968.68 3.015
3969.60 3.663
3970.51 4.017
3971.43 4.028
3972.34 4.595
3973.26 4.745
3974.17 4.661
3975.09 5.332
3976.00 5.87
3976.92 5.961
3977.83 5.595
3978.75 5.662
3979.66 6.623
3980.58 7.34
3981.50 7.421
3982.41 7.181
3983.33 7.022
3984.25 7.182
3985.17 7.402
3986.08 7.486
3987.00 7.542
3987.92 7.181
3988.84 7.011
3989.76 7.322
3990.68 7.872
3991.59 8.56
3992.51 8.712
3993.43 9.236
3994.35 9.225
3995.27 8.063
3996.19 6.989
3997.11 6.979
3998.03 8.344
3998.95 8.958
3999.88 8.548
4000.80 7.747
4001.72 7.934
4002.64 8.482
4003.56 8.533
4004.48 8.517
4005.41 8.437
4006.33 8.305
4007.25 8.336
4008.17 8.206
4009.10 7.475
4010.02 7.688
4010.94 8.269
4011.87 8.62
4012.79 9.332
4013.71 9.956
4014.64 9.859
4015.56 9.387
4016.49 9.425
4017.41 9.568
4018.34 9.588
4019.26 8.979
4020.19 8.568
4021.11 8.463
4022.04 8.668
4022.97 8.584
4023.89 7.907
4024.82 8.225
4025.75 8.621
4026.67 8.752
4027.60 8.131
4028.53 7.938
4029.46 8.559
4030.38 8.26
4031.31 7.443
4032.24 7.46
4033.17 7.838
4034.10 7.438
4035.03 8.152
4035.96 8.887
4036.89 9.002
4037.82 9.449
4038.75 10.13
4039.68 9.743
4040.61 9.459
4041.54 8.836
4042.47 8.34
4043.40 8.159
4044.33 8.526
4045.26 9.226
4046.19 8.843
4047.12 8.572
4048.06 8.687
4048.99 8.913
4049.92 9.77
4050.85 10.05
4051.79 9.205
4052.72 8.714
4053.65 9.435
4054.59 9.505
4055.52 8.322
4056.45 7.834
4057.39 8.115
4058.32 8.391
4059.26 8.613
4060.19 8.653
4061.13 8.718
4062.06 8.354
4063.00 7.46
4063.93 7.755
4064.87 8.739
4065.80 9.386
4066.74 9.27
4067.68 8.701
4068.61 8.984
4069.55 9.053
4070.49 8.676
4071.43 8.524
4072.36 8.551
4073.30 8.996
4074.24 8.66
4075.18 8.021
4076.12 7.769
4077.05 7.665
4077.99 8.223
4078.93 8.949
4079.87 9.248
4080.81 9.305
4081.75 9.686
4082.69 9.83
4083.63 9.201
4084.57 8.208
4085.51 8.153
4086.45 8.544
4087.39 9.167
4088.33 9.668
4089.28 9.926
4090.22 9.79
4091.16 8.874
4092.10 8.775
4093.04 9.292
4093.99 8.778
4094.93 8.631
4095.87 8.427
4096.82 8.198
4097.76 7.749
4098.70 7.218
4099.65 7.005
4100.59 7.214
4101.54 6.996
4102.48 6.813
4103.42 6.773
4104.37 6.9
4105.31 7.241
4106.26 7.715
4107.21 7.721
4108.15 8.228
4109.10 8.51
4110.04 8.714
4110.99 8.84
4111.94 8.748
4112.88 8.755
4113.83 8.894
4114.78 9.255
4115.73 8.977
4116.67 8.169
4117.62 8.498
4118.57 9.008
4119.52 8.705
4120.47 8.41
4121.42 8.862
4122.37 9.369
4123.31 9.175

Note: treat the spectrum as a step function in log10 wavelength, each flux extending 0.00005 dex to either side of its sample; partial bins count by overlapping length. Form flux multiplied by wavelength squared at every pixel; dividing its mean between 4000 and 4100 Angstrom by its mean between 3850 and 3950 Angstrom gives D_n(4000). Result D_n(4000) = 1.7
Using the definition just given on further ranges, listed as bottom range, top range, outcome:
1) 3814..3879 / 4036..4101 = 2.03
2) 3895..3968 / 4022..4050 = 1.66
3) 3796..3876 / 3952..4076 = 1.71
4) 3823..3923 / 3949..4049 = 1.47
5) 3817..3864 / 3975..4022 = 1.91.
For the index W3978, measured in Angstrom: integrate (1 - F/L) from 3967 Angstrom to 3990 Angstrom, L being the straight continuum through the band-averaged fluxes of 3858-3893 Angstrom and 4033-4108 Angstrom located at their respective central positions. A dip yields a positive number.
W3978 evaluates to 4.3 Angstrom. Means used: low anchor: 5.47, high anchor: 8.58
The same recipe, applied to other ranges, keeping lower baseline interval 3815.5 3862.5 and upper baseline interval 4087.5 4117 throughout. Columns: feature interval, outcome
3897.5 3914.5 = -3.0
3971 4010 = -3.5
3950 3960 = -0.2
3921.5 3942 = 6.3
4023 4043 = -3.3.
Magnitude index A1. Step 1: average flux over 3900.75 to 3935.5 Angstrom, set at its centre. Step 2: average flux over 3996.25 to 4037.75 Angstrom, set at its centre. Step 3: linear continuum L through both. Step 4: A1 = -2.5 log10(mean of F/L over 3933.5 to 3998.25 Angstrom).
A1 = 0.22 mag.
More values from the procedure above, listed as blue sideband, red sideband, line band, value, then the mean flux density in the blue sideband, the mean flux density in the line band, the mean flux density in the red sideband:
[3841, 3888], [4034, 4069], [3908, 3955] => 0.18 mag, 5.3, 5.52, 8.81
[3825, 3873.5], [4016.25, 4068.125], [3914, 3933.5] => 0.18 mag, 4.81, 5.29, 8.68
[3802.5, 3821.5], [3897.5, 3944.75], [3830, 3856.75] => 0.19 mag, 5.37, 4.51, 5.37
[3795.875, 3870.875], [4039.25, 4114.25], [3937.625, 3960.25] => 0.12 mag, 4.86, 5.96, 8.57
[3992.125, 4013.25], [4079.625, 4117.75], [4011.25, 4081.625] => -0.05 mag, 8.3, 8.72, 8.45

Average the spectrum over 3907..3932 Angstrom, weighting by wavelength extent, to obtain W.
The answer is 5.88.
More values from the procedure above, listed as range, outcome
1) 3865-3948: 5.48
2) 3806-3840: 4.43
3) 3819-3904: 5.06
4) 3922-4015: 6.08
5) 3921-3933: 4.6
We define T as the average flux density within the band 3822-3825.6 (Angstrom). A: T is 3.84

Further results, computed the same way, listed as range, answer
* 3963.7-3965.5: 3.77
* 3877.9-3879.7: 4.99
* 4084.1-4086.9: 8.3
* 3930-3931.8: 3.16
